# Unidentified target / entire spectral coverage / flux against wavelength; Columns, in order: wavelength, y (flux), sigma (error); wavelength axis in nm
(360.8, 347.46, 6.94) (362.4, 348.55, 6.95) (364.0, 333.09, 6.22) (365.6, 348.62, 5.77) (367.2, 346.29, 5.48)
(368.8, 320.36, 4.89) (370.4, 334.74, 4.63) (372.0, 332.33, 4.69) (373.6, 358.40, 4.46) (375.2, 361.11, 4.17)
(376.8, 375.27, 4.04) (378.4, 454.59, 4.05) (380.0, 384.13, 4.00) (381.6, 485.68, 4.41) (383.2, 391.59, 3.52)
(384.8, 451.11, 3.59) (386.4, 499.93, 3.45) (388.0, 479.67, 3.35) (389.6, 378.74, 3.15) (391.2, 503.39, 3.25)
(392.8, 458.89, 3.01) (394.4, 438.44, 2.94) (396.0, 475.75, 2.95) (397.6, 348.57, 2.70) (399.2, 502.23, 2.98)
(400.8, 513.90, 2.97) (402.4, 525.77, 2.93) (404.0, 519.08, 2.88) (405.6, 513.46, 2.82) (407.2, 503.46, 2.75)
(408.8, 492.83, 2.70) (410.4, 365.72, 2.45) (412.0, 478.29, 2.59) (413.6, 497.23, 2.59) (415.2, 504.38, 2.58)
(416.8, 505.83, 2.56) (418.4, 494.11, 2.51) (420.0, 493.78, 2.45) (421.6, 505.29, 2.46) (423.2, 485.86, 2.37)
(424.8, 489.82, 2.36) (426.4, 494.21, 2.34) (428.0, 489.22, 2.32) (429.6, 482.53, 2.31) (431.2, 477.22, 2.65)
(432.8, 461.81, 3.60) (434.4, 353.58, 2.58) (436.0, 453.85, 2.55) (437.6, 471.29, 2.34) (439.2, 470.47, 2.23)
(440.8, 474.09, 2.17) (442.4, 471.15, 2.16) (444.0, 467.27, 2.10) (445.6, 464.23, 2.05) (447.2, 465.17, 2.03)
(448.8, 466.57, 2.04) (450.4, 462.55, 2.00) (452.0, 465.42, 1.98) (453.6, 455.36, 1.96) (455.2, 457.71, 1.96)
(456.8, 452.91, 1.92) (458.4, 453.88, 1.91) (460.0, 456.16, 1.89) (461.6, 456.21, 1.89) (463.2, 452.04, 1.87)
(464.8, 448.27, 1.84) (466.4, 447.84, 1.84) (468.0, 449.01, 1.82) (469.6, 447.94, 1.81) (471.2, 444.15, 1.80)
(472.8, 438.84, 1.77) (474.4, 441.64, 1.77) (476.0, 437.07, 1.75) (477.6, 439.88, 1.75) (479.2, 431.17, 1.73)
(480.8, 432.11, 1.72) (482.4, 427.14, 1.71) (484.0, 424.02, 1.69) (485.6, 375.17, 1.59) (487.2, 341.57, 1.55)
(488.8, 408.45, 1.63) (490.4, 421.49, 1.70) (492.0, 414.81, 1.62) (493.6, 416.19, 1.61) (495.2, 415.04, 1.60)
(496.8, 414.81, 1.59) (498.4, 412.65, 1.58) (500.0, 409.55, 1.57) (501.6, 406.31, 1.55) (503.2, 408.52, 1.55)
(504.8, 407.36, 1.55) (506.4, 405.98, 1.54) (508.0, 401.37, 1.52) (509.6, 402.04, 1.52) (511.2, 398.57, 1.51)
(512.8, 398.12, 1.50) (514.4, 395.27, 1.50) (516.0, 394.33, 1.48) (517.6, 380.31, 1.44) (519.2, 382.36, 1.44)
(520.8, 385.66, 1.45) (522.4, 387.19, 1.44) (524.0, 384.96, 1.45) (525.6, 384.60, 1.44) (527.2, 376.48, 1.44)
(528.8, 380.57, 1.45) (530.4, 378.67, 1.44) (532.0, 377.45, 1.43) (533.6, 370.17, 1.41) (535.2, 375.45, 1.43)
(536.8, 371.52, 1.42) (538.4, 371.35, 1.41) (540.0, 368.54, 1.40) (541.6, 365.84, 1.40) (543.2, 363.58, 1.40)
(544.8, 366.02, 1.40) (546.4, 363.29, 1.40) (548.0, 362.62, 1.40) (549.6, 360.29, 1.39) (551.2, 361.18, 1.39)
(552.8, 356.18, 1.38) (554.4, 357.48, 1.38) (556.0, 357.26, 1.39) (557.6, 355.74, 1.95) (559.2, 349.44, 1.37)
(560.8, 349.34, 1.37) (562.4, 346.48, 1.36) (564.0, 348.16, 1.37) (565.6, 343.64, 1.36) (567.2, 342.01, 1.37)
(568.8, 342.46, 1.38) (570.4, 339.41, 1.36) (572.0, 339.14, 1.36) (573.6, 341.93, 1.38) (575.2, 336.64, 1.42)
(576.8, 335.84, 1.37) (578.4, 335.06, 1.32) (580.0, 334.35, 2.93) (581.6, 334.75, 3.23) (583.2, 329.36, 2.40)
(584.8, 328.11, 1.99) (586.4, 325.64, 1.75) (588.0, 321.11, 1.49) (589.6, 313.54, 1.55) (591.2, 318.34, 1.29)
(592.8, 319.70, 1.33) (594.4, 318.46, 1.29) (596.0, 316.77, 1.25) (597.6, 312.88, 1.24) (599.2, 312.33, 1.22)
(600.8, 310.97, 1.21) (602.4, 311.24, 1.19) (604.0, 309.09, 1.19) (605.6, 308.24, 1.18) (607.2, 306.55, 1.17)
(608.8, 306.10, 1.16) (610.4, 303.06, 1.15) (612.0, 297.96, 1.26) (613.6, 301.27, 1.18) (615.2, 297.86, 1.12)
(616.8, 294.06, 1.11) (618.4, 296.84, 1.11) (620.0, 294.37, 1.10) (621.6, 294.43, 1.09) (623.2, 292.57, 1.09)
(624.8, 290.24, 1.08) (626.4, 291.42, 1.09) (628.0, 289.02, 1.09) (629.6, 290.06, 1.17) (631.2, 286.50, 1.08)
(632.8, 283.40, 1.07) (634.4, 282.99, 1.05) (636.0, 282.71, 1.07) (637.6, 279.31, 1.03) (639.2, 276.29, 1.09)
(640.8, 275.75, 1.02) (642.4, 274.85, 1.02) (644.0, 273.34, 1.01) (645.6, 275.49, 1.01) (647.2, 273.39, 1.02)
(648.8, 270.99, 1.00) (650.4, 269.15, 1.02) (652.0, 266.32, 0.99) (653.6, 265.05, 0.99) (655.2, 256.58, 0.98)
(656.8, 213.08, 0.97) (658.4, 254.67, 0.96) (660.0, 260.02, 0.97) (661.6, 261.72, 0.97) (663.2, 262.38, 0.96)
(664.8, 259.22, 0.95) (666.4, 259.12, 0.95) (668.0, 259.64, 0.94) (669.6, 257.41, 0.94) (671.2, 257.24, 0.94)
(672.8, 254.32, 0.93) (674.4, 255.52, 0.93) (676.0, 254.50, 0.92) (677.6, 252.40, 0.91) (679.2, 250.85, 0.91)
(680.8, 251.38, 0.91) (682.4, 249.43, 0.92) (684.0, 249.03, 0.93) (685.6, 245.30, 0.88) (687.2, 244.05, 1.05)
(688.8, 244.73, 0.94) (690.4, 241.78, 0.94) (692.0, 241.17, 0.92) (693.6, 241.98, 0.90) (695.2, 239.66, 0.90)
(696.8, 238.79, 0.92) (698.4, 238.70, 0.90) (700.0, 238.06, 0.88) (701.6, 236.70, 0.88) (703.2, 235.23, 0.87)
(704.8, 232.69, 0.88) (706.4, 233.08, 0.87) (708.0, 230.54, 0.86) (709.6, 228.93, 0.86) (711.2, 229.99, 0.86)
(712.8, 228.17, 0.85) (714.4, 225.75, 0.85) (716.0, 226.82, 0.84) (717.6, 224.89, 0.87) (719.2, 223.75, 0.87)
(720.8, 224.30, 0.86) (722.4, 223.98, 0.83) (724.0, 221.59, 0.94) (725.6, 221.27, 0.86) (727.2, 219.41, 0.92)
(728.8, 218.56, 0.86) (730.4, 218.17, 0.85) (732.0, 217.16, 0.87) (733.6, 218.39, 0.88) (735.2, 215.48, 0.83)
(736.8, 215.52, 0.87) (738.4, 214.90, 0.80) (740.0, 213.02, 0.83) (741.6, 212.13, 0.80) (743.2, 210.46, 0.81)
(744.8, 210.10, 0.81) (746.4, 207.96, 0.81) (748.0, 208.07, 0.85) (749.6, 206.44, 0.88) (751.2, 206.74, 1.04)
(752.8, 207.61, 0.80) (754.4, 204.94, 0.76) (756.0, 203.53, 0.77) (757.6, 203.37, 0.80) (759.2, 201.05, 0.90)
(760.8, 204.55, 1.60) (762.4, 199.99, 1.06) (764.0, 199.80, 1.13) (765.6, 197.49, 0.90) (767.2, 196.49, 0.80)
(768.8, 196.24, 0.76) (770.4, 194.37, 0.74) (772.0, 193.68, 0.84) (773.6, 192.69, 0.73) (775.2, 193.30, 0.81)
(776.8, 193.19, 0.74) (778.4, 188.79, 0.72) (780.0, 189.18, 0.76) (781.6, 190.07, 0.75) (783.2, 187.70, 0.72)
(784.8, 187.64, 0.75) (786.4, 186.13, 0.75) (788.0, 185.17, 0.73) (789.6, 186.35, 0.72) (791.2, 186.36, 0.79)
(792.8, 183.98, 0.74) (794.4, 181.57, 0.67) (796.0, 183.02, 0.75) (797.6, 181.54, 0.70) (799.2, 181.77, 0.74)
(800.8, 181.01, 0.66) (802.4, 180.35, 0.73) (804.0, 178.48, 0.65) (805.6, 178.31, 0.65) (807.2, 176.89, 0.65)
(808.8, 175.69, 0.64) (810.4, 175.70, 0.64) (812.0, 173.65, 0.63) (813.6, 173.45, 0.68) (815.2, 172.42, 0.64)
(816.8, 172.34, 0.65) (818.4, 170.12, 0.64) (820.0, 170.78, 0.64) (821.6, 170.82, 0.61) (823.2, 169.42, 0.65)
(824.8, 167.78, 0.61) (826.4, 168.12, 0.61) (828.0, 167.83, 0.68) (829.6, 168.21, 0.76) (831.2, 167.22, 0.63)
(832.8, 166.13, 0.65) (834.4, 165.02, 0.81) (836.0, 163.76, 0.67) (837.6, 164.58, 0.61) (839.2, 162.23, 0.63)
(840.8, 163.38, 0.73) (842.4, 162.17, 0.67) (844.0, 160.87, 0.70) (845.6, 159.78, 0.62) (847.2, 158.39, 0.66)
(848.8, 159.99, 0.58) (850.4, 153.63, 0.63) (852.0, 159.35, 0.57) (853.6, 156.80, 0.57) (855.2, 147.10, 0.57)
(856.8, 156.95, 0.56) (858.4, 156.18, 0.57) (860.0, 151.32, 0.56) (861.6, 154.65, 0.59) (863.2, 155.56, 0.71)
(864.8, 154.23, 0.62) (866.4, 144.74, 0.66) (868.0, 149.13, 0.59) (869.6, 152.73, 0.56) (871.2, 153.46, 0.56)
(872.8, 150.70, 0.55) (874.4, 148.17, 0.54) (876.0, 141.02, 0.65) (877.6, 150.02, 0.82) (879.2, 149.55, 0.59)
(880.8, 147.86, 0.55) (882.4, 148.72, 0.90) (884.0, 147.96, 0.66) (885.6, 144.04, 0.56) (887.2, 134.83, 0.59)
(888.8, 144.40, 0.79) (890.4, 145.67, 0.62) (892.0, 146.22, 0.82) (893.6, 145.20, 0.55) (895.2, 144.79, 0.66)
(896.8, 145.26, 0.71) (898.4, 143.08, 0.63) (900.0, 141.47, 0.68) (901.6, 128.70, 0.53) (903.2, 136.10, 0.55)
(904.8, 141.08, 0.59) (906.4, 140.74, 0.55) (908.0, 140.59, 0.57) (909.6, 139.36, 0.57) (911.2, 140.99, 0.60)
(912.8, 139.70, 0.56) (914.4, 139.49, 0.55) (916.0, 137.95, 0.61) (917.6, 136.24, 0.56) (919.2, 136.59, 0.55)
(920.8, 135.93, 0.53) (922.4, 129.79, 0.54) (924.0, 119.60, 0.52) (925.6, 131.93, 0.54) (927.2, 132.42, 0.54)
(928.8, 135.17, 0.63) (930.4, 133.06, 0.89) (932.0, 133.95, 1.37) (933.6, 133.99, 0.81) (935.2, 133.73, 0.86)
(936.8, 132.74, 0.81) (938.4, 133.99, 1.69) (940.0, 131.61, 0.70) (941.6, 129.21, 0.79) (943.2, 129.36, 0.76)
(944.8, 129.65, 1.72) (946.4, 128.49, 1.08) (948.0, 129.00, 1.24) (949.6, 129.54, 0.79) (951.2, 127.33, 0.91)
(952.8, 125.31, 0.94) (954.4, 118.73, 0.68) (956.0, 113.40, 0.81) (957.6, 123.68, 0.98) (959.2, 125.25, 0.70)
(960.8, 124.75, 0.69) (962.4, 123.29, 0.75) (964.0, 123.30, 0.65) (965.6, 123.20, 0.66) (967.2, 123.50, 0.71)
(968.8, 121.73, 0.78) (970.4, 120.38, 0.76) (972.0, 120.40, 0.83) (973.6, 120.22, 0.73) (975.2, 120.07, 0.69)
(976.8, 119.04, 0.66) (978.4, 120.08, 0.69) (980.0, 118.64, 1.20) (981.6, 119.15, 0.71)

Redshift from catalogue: 0.00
